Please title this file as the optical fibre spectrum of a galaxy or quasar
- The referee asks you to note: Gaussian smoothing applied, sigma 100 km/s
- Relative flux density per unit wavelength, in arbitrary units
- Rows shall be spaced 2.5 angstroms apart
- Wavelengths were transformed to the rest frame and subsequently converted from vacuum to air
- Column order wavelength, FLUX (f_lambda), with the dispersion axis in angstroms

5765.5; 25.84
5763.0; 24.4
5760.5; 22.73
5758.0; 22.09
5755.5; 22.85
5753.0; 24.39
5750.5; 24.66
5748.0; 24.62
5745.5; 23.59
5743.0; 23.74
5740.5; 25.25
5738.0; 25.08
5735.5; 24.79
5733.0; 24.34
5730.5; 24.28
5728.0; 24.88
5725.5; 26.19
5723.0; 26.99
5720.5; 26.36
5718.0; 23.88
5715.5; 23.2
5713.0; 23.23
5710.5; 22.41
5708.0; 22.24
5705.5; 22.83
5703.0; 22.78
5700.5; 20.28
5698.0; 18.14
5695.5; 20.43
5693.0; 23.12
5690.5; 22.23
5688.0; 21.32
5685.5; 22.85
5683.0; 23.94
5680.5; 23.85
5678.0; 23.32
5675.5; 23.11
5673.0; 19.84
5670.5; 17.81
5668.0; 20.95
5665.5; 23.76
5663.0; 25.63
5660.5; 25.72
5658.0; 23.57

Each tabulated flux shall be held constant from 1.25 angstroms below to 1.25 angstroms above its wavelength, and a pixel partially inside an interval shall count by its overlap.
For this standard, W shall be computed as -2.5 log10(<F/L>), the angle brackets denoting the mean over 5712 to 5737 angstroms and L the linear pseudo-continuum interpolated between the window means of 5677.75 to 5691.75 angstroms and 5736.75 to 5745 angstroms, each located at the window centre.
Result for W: -0.033 mag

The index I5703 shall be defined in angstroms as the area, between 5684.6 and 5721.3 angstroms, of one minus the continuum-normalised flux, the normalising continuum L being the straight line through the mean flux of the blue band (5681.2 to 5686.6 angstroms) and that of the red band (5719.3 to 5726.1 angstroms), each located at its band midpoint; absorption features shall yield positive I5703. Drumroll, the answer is 3.9 angstroms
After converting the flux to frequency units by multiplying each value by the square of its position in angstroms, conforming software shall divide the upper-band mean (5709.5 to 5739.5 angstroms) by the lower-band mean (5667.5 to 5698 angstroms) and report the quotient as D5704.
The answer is 1.1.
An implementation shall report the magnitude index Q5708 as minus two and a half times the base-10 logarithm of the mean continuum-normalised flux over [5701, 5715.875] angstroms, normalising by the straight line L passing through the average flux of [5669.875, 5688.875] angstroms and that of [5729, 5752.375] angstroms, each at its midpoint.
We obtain 0.03 mag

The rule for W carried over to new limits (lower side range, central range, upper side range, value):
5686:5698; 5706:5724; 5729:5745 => -0.04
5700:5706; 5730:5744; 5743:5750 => -0.04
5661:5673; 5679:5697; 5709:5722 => 0.02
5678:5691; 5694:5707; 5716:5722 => 0.14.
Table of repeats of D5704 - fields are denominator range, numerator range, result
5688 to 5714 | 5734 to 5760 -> 1.13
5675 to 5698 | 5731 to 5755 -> 1.11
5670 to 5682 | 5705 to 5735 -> 1.13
